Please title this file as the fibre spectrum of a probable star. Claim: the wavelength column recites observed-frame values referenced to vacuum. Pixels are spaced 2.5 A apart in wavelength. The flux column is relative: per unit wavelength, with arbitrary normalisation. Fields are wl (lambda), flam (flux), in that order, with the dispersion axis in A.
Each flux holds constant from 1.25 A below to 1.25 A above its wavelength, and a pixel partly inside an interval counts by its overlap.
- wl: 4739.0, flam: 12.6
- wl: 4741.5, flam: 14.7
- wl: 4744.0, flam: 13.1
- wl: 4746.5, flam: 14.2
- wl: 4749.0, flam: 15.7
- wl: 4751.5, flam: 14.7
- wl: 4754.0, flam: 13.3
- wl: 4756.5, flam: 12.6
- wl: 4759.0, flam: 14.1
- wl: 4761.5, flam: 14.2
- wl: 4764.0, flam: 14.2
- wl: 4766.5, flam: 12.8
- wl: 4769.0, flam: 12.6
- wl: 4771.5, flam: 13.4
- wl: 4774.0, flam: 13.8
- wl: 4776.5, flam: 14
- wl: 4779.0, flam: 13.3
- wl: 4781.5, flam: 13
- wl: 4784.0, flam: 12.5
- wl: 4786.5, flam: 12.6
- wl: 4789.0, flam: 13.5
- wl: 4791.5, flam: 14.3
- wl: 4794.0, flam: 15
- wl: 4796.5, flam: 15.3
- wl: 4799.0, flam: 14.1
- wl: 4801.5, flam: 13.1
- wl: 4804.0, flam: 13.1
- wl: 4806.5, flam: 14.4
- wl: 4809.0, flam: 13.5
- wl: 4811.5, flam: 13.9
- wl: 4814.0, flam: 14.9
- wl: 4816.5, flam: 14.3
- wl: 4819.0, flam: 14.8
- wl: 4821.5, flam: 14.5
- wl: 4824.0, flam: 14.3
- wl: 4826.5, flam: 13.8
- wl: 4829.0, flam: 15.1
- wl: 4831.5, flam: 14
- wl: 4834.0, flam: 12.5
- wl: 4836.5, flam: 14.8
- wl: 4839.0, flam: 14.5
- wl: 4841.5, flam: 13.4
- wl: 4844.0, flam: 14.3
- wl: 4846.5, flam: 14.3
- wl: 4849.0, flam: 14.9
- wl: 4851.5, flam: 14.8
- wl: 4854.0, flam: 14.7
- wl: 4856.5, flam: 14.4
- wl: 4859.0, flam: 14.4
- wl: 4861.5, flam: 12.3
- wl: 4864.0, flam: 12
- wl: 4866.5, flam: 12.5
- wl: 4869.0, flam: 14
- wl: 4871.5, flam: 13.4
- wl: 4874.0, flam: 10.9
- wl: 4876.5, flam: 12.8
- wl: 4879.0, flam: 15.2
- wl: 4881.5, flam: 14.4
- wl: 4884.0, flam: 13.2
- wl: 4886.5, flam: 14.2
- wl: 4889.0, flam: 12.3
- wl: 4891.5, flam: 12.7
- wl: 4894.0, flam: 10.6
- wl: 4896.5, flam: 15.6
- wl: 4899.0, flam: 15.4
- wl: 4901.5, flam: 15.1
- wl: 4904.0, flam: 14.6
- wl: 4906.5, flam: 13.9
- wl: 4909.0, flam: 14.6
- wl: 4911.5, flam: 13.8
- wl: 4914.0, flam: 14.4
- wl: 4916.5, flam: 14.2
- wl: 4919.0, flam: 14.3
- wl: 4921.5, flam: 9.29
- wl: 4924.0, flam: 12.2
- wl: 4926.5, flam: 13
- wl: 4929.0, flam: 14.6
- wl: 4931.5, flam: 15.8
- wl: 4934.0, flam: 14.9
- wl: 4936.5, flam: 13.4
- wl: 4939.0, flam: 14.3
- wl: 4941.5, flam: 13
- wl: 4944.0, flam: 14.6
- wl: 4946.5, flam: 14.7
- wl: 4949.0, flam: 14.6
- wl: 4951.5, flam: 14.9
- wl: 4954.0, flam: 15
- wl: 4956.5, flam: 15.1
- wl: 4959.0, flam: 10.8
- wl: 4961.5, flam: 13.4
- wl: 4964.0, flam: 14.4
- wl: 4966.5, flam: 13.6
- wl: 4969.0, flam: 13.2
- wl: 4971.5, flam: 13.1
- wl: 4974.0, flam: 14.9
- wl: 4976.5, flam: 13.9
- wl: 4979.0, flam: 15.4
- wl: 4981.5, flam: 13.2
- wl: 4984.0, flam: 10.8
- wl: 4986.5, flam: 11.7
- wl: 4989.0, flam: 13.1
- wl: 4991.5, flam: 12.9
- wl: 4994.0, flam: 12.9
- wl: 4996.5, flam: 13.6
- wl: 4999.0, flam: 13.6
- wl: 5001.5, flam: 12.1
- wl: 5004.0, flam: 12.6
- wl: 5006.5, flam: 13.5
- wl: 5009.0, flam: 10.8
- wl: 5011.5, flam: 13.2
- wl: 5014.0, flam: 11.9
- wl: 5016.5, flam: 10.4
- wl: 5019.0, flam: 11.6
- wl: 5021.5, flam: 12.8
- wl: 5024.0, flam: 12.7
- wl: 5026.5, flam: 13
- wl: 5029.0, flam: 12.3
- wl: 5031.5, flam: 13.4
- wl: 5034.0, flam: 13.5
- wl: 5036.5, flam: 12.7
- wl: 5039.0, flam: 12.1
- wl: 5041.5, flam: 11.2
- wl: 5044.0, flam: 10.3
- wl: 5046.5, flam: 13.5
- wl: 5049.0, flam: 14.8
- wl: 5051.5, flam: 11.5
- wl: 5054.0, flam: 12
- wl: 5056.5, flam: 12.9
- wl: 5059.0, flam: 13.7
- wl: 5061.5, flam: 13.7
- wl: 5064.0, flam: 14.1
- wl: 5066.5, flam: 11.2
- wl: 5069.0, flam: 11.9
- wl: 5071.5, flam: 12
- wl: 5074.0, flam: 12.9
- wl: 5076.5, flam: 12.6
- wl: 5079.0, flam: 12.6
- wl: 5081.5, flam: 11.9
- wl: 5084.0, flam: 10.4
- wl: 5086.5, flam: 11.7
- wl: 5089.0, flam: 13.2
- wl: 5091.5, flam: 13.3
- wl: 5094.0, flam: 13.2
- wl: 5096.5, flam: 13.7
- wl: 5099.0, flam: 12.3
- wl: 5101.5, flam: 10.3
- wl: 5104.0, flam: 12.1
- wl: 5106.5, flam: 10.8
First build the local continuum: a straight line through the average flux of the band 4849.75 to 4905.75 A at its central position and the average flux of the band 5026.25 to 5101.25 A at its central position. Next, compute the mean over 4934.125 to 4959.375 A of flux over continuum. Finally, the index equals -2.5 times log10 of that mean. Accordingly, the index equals -0.08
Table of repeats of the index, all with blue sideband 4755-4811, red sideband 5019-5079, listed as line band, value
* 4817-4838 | -0.06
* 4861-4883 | 0.02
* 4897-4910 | -0.13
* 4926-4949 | -0.10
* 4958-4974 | -0.03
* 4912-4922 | -0.02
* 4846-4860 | -0.10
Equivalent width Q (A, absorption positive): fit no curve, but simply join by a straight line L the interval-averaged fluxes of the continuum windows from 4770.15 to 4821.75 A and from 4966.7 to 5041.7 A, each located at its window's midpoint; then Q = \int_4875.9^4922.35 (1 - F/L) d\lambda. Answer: -1.6 A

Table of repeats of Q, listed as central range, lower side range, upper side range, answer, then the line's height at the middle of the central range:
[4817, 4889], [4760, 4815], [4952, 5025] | -2.0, 13.5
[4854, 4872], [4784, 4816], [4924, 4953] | 0.9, 14.1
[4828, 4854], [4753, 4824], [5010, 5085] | -1.5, 13.5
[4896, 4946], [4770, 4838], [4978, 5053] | -3.3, 13.2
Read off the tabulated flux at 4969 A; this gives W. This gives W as 13.2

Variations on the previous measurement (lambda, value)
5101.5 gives 10.3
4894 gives 10.6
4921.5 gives 9.29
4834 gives 12.5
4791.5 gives 14.3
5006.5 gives 13.5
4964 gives 14.4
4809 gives 13.5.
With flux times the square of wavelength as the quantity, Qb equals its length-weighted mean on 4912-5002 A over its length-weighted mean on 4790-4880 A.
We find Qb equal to 1.02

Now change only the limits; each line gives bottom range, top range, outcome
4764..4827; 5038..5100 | 1.01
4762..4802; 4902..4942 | 1.07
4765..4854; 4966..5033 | 0.99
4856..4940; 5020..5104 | 0.98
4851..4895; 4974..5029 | 1.01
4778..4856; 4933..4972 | 1.05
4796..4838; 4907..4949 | 1.03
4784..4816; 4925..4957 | 1.10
